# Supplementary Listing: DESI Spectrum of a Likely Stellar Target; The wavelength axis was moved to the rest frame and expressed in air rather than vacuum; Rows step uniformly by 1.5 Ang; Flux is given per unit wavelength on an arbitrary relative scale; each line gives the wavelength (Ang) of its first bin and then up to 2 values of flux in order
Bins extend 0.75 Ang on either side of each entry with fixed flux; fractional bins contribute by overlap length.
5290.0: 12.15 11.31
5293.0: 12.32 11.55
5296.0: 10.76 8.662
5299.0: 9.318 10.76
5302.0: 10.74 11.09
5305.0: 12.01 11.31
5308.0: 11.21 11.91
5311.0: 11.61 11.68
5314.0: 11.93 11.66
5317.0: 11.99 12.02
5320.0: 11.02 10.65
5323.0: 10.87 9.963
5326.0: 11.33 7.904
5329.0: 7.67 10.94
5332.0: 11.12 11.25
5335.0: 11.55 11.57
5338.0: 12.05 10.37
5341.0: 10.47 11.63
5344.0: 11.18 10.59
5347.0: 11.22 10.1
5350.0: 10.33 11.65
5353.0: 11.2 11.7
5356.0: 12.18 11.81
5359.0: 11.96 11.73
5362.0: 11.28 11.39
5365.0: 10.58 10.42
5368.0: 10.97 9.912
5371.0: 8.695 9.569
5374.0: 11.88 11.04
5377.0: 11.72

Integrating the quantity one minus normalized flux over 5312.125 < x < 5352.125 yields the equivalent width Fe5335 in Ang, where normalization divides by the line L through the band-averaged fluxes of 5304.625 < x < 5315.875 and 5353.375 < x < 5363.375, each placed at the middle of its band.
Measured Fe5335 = 2.7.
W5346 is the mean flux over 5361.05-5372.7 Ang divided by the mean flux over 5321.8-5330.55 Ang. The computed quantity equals 1.1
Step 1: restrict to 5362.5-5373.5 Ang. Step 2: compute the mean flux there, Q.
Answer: 10.3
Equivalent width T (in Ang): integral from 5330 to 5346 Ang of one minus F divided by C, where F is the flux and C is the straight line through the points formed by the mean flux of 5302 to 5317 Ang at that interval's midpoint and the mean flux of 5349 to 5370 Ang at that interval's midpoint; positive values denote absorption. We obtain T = 0.29 Ang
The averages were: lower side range 11.6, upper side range 11.2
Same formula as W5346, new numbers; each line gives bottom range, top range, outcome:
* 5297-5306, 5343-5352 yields 1.03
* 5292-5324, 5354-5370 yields 1.01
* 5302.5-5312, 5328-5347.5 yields 0.94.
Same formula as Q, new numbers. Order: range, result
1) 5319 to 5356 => 10.8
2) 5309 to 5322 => 11.6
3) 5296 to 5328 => 11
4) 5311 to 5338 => 10.9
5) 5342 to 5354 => 11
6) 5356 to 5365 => 11.6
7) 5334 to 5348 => 11.2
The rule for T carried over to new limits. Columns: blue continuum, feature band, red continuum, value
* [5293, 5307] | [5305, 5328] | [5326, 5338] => -1.3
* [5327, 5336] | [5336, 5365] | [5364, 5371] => -2.9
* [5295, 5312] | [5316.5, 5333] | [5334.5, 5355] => 0.8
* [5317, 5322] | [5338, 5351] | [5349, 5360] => 0.7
